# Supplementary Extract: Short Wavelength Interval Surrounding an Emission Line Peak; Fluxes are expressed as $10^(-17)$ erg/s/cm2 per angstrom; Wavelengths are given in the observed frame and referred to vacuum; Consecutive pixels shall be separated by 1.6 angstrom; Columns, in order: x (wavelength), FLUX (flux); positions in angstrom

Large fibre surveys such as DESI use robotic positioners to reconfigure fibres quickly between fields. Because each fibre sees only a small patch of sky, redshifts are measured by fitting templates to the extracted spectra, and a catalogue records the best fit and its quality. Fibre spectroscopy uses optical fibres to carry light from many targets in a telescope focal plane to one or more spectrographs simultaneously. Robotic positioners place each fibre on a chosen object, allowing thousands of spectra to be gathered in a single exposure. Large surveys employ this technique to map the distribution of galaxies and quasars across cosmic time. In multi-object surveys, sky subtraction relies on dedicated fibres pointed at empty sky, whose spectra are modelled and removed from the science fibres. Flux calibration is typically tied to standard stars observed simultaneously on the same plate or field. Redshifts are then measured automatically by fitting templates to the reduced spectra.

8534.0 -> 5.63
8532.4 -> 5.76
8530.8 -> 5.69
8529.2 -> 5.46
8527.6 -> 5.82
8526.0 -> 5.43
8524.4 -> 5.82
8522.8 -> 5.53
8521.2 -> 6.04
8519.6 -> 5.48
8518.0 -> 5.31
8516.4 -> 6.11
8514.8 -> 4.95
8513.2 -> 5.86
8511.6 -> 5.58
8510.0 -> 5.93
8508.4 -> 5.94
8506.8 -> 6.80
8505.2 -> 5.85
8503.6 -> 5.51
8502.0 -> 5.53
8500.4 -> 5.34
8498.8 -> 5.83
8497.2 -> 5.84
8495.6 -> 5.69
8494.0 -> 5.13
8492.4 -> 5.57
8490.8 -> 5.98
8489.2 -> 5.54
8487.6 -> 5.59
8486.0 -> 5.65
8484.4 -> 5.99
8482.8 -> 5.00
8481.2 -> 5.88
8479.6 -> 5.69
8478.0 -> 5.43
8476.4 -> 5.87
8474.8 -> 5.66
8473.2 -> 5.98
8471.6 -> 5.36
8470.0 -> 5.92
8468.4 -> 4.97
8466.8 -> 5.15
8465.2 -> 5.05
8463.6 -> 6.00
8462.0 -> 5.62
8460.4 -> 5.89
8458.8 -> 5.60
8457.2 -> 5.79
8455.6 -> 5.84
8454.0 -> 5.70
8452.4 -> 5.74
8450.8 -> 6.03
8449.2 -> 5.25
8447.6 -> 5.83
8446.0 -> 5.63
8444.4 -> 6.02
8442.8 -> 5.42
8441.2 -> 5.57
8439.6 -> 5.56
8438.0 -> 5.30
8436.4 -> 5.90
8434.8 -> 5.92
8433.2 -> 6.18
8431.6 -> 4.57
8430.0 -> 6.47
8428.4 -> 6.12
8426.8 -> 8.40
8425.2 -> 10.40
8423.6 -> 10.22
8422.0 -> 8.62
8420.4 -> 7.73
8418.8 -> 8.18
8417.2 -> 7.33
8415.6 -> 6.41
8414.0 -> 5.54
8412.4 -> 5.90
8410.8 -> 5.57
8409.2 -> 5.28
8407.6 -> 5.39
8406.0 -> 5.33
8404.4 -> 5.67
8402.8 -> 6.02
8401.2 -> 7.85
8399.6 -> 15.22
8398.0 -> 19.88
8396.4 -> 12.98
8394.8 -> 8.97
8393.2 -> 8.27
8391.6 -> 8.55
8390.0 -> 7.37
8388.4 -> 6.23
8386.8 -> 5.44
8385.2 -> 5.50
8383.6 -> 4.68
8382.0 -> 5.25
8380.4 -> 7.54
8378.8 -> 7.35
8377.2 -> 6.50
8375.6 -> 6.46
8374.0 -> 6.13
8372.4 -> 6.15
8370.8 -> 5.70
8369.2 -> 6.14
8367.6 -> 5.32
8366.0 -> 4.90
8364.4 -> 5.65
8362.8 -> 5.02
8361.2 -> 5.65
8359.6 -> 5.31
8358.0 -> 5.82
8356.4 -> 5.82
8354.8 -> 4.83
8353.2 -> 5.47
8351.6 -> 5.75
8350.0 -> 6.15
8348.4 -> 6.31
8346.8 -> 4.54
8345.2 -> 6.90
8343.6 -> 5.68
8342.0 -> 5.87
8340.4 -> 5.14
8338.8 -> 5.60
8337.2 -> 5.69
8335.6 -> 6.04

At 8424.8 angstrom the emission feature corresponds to [N II] 6583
